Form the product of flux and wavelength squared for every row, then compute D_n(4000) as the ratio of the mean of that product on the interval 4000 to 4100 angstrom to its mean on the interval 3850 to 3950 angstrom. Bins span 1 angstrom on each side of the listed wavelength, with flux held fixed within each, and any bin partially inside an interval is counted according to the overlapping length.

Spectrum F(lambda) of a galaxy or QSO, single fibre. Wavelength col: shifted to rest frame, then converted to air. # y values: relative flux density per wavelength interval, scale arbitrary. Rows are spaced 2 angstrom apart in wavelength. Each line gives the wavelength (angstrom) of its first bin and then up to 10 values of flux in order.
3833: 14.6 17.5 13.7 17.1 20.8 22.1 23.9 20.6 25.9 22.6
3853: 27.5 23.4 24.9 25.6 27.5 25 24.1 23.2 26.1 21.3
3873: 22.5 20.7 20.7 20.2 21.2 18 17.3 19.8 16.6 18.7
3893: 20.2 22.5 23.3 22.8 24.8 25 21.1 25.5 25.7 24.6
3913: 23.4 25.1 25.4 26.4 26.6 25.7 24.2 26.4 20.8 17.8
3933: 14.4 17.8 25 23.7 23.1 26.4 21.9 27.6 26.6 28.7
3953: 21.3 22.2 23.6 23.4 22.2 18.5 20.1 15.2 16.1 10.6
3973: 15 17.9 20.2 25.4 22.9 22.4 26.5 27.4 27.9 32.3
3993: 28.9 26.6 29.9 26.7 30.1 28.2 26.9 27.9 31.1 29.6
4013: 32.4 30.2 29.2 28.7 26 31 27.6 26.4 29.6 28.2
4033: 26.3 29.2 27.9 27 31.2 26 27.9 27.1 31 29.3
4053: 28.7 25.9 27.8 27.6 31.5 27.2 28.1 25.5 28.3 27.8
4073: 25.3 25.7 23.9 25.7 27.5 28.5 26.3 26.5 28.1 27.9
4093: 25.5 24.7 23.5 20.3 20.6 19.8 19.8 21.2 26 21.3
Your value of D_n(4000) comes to 1.3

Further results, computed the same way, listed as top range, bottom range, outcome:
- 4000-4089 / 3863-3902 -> 1.42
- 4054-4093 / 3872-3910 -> 1.39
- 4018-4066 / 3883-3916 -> 1.37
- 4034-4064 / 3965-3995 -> 1.32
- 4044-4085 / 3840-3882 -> 1.31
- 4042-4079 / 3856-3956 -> 1.29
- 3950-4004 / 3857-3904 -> 1.11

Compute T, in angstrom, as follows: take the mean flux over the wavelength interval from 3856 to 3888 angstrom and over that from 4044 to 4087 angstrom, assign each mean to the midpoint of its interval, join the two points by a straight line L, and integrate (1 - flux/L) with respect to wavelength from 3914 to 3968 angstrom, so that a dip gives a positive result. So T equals 2.7 angstrom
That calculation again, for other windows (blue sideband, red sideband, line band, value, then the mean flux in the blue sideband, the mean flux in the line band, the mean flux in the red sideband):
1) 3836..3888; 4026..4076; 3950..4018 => 3.3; 22.1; 24.6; 27.9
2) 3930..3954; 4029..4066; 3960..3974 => 4.2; 22.9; 16.8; 28.3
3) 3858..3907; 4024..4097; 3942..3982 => 5.1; 22.1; 21.3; 27.4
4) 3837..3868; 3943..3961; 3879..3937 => 4.2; 23.3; 22.2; 24.4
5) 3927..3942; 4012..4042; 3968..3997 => 2.3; 20.8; 23.1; 28.7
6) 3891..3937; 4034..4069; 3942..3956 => -0.3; 23.1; 25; 28.2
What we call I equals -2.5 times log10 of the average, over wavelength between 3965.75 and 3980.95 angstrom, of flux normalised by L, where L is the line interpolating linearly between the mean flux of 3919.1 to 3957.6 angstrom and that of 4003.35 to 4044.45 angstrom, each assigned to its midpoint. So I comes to 0.41 mag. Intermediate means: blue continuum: 23.4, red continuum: 28.6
